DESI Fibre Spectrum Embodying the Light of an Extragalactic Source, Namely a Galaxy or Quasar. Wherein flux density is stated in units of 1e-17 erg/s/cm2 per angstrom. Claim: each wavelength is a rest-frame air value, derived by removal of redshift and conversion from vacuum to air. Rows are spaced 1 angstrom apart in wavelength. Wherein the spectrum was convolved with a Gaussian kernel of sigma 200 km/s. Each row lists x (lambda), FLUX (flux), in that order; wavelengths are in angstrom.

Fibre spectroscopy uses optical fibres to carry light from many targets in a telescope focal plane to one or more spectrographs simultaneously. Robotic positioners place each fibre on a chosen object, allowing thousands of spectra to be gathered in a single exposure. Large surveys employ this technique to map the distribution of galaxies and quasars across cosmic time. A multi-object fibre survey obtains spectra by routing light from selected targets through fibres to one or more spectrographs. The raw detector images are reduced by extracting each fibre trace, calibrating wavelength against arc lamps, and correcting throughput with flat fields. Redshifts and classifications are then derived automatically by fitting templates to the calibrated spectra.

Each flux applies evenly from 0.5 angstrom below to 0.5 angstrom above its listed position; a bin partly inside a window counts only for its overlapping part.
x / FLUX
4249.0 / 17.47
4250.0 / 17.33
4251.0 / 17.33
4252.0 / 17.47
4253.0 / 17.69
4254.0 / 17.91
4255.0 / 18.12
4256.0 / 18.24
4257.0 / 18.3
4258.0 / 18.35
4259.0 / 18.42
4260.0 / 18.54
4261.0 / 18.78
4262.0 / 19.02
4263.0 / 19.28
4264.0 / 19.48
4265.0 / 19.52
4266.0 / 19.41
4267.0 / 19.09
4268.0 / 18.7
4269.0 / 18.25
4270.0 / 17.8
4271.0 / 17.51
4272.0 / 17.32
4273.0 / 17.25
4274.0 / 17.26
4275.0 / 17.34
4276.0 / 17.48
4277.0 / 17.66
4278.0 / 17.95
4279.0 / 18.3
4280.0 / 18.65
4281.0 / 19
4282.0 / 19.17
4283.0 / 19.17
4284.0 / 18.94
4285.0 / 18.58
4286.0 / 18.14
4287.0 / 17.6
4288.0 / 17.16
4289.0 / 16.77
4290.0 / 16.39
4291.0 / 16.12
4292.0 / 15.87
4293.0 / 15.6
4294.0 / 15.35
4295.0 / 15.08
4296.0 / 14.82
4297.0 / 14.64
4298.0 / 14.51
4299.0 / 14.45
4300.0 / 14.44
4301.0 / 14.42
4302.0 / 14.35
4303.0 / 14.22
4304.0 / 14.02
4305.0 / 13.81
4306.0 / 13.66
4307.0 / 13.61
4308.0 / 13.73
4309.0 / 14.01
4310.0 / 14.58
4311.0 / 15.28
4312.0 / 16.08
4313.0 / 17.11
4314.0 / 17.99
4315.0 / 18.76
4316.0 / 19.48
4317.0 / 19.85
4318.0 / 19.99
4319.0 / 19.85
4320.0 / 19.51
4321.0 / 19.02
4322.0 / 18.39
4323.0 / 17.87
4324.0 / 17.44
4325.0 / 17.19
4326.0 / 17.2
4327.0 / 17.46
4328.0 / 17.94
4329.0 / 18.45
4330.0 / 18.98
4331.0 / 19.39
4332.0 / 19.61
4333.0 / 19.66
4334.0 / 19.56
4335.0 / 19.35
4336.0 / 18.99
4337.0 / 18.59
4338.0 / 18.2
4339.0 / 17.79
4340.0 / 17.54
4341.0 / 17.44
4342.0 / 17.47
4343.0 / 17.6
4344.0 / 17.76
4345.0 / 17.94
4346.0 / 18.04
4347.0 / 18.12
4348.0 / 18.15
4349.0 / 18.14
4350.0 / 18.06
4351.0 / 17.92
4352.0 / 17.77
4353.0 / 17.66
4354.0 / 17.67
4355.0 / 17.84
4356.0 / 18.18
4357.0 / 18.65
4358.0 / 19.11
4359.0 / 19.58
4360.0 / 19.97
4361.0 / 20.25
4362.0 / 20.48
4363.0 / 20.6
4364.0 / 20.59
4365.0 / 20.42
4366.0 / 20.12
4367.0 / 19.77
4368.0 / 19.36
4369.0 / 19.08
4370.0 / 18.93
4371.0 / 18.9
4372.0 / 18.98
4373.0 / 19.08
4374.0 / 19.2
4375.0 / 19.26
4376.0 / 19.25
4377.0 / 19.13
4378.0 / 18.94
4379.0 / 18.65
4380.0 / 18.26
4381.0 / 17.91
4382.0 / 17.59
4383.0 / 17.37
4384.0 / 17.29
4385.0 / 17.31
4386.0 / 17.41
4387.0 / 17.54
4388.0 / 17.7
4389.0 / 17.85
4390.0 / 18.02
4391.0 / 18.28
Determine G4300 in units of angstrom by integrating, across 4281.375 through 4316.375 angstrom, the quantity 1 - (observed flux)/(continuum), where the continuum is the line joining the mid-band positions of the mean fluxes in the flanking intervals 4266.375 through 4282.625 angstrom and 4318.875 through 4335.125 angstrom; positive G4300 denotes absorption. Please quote 4.5 angstrom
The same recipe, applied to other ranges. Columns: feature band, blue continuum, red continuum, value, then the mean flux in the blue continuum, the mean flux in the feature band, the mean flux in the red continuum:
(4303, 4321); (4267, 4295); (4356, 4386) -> 1.5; 17.6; 16.6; 19.1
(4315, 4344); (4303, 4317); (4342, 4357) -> -3.1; 15.7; 18.6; 17.9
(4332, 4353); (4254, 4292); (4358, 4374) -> 1.2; 18.2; 18.2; 19.7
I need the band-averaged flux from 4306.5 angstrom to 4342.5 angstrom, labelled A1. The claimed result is 17.9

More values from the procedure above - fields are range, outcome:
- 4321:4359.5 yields 18.2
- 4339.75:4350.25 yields 17.8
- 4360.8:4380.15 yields 19.5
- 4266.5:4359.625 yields 17.4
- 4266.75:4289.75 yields 18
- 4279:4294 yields 17.6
